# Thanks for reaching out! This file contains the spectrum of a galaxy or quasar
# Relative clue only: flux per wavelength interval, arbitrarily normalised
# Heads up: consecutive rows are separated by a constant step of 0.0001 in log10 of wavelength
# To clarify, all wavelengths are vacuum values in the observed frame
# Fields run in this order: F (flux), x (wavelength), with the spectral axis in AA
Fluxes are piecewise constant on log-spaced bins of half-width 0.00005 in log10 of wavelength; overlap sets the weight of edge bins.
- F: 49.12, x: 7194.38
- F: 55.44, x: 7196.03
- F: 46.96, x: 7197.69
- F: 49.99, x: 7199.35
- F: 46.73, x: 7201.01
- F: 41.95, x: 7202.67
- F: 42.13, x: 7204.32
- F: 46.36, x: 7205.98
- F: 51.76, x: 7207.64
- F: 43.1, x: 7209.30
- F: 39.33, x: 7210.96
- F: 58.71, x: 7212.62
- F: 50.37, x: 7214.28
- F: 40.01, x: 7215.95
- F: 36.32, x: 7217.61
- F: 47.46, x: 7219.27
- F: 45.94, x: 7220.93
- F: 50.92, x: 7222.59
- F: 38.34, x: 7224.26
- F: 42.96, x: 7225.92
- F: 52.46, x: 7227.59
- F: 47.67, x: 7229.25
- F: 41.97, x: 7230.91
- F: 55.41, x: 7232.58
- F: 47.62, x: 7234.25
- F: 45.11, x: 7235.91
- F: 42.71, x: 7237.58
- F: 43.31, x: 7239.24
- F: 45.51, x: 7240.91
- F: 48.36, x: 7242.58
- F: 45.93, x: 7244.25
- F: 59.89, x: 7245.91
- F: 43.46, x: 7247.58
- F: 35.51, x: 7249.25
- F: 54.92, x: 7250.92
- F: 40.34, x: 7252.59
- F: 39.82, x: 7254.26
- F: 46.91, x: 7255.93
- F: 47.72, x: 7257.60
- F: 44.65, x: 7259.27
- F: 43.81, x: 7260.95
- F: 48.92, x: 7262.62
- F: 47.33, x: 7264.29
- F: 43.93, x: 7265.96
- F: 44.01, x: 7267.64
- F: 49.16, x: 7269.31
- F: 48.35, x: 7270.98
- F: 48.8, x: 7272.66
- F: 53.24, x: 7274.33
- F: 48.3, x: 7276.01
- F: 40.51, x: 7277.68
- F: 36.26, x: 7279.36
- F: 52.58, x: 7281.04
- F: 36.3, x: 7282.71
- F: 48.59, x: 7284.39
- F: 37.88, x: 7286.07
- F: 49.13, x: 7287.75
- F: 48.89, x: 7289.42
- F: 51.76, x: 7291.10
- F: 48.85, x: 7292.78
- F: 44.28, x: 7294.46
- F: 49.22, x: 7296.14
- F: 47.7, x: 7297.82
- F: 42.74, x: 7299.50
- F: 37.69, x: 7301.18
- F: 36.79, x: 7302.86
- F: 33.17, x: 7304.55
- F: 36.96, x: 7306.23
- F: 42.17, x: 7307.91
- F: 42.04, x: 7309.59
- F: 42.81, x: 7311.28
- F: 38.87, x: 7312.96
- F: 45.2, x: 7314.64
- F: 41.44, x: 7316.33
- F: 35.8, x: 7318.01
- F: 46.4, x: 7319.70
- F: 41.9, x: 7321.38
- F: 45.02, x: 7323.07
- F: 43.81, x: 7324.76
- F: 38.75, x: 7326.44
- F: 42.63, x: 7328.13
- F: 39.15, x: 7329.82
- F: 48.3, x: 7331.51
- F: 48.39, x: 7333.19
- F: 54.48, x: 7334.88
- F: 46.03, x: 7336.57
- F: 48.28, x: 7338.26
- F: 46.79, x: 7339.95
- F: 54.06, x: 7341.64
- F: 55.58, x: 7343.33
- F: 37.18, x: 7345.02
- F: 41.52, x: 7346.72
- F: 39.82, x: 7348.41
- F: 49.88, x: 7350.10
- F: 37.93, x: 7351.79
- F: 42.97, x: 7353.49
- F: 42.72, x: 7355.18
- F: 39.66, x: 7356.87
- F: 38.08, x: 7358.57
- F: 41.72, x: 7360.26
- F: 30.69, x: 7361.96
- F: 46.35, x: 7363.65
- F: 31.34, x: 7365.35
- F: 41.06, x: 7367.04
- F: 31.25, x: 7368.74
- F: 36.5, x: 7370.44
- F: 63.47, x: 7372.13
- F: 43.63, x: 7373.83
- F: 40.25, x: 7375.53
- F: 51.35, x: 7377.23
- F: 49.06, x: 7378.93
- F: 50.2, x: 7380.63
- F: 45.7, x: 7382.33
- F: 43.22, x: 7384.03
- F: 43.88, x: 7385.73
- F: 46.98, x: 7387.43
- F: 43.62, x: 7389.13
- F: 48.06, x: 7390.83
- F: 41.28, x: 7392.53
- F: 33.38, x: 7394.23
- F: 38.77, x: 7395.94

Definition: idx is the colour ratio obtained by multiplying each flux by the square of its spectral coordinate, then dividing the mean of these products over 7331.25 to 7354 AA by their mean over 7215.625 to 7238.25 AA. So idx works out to 1.06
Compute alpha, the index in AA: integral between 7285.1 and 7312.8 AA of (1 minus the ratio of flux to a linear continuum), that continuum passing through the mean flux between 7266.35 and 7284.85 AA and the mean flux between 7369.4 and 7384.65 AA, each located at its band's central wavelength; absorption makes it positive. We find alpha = 1.8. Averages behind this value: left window 45.9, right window 46.9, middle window 43.2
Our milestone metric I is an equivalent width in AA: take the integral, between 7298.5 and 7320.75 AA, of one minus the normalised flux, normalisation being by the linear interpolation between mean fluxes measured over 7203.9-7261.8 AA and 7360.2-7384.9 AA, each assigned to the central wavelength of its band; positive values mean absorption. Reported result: 2.1 AA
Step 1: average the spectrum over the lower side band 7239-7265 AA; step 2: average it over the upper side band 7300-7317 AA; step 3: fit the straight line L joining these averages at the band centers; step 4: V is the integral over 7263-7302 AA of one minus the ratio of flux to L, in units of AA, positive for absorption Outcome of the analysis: -3.01 AA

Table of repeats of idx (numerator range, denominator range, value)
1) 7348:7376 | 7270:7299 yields 0.90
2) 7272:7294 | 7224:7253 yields 1.01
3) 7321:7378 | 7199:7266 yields 0.98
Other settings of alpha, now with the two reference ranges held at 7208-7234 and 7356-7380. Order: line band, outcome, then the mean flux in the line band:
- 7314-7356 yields -1.7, 44.6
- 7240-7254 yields -0.3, 46.4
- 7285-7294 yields -0.6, 47.2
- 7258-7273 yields -0.6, 46.5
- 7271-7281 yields -0.4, 46.2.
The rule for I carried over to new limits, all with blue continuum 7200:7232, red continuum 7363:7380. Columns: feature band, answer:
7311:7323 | 0.6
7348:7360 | 0.6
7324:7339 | -0.5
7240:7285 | -1.1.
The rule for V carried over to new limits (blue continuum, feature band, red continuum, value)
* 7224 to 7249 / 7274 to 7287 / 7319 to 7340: 0.6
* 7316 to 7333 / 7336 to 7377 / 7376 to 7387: 1.9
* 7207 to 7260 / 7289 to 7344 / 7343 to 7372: -2.6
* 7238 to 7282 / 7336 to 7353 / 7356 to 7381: -1.0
